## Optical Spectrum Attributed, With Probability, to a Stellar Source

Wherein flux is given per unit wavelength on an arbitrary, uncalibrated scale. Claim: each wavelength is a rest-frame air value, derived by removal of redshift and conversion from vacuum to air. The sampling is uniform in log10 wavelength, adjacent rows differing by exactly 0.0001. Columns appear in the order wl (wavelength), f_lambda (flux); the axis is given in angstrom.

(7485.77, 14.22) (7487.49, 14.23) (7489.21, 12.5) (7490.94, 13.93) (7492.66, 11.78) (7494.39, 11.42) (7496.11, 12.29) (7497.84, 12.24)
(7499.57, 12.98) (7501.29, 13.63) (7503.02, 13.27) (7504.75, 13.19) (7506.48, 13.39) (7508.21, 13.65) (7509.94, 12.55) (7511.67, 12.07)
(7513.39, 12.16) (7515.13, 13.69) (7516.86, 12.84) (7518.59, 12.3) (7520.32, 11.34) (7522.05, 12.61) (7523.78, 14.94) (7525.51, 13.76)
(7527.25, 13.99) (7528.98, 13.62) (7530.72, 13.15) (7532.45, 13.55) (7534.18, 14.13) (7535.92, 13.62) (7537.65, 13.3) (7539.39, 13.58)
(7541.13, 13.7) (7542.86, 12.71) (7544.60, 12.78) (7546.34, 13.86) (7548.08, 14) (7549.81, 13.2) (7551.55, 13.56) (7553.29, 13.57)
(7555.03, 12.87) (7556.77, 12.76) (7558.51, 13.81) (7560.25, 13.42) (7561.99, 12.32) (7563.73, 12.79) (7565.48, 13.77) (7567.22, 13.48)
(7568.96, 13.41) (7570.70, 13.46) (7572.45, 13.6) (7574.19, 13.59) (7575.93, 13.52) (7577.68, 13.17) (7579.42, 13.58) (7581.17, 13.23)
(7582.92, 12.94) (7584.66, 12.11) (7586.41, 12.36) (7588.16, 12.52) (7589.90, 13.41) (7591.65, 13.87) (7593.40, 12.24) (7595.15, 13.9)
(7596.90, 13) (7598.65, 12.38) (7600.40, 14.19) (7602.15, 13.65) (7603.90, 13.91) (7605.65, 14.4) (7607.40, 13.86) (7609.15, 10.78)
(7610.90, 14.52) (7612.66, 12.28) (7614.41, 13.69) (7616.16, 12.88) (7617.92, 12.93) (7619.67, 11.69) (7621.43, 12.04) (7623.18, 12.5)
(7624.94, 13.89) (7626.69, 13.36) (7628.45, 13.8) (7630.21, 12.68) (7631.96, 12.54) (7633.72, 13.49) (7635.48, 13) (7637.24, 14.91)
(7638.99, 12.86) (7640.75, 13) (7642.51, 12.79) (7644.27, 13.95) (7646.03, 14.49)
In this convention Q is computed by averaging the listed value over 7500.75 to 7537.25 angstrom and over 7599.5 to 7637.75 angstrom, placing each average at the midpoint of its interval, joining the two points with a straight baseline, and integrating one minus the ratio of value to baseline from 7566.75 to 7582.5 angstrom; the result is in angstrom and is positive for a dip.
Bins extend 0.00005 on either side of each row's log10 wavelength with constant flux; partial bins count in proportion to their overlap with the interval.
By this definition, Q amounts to -0.3 angstrom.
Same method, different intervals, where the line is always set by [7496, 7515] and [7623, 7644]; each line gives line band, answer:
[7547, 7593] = -0.5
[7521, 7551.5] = -1.3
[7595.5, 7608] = -0.4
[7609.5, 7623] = 0.5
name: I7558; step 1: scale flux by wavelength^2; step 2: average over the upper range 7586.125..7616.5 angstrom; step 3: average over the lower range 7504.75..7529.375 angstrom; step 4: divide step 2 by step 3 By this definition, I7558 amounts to 1.04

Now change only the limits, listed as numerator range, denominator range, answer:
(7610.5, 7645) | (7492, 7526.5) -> 1.06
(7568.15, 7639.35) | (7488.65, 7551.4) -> 1.03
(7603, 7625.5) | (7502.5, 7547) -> 1.01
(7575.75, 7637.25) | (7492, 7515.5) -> 1.06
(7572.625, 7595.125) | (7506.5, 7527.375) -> 1.03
